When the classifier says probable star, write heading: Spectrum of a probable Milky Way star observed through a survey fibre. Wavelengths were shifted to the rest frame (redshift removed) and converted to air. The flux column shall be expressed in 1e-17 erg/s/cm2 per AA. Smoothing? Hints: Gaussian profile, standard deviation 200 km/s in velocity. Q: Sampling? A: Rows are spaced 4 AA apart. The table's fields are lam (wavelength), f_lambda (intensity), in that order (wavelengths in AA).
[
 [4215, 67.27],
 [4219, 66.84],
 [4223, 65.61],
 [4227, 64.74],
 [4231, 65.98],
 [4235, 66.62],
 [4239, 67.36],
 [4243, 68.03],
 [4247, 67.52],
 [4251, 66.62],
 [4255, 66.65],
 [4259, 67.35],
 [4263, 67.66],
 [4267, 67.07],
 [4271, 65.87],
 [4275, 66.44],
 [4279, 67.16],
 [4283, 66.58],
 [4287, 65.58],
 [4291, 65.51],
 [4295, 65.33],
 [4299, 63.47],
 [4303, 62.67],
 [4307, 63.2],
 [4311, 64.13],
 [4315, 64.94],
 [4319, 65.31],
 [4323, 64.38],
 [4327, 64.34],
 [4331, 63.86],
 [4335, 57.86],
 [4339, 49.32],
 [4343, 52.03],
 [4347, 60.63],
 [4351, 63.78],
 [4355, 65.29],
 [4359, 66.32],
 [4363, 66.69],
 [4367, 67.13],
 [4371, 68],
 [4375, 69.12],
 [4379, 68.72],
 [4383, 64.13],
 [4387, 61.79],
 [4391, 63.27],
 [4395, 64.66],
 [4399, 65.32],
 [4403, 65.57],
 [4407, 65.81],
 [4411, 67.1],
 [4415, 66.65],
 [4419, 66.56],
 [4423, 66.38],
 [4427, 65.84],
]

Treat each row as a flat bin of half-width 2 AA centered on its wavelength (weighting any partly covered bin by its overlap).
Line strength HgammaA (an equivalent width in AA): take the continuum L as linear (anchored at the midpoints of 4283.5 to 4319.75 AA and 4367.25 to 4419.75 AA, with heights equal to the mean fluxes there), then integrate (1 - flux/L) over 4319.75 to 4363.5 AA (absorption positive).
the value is 2.6 AA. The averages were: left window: 64.5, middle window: 61.2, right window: 65.9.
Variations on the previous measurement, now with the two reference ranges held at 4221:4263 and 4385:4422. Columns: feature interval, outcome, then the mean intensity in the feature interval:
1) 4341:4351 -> 1.2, 57.8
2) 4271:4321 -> 0.9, 65.1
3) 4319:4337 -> 0.8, 62.9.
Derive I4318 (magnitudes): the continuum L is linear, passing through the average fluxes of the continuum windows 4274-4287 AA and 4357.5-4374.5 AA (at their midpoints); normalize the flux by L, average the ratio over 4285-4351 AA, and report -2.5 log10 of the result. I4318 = 0.08 mag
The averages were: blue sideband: 66.6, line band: 62.1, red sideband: 67.2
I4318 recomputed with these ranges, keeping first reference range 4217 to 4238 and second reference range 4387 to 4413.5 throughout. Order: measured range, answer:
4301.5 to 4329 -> 0.02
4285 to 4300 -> 0.01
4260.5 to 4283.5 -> -0.02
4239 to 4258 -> -0.02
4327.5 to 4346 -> 0.15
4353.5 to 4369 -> -0.02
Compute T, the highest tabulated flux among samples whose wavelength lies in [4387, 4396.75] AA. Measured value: 64.66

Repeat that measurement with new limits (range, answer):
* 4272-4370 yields 67.16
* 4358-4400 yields 69.12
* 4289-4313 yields 65.51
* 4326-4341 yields 64.34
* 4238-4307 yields 68.03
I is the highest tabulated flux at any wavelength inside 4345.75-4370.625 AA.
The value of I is 67.13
